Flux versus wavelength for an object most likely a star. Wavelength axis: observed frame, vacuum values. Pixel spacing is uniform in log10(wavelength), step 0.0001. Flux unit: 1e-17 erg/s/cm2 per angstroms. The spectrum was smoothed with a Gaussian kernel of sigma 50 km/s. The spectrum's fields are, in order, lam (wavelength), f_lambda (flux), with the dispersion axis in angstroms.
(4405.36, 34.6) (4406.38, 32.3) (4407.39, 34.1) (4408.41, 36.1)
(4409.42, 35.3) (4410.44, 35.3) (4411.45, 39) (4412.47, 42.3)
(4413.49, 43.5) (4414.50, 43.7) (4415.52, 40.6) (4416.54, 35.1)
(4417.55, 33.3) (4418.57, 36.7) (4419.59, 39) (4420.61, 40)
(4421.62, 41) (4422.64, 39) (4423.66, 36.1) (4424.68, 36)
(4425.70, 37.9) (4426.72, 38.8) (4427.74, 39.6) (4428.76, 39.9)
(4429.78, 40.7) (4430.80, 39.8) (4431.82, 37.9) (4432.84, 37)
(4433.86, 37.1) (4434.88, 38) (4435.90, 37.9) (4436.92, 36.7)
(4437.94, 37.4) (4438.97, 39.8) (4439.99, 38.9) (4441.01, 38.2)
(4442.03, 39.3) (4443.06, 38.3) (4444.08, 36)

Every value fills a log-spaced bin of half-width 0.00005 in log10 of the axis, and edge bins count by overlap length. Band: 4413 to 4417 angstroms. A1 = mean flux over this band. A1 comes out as 40.8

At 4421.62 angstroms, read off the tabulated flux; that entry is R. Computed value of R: 41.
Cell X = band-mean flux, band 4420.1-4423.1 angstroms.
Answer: 40.1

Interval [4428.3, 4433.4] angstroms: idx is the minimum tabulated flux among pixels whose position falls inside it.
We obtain 37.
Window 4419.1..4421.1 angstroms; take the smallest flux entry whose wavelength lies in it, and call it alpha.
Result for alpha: 39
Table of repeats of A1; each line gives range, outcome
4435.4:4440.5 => 38.1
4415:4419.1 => 36.4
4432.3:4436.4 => 37.5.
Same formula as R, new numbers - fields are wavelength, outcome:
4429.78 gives 40.7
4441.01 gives 38.2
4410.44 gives 35.3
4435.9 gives 37.9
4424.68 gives 36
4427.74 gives 39.6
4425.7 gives 37.9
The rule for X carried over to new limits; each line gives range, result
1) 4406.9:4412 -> 36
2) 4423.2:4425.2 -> 36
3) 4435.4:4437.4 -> 37.3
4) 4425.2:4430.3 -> 39.4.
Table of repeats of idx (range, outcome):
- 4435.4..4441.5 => 36.7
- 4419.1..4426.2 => 36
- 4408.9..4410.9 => 35.3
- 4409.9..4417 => 35.1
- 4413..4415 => 43.5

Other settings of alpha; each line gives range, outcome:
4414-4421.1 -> 33.3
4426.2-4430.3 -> 38.8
